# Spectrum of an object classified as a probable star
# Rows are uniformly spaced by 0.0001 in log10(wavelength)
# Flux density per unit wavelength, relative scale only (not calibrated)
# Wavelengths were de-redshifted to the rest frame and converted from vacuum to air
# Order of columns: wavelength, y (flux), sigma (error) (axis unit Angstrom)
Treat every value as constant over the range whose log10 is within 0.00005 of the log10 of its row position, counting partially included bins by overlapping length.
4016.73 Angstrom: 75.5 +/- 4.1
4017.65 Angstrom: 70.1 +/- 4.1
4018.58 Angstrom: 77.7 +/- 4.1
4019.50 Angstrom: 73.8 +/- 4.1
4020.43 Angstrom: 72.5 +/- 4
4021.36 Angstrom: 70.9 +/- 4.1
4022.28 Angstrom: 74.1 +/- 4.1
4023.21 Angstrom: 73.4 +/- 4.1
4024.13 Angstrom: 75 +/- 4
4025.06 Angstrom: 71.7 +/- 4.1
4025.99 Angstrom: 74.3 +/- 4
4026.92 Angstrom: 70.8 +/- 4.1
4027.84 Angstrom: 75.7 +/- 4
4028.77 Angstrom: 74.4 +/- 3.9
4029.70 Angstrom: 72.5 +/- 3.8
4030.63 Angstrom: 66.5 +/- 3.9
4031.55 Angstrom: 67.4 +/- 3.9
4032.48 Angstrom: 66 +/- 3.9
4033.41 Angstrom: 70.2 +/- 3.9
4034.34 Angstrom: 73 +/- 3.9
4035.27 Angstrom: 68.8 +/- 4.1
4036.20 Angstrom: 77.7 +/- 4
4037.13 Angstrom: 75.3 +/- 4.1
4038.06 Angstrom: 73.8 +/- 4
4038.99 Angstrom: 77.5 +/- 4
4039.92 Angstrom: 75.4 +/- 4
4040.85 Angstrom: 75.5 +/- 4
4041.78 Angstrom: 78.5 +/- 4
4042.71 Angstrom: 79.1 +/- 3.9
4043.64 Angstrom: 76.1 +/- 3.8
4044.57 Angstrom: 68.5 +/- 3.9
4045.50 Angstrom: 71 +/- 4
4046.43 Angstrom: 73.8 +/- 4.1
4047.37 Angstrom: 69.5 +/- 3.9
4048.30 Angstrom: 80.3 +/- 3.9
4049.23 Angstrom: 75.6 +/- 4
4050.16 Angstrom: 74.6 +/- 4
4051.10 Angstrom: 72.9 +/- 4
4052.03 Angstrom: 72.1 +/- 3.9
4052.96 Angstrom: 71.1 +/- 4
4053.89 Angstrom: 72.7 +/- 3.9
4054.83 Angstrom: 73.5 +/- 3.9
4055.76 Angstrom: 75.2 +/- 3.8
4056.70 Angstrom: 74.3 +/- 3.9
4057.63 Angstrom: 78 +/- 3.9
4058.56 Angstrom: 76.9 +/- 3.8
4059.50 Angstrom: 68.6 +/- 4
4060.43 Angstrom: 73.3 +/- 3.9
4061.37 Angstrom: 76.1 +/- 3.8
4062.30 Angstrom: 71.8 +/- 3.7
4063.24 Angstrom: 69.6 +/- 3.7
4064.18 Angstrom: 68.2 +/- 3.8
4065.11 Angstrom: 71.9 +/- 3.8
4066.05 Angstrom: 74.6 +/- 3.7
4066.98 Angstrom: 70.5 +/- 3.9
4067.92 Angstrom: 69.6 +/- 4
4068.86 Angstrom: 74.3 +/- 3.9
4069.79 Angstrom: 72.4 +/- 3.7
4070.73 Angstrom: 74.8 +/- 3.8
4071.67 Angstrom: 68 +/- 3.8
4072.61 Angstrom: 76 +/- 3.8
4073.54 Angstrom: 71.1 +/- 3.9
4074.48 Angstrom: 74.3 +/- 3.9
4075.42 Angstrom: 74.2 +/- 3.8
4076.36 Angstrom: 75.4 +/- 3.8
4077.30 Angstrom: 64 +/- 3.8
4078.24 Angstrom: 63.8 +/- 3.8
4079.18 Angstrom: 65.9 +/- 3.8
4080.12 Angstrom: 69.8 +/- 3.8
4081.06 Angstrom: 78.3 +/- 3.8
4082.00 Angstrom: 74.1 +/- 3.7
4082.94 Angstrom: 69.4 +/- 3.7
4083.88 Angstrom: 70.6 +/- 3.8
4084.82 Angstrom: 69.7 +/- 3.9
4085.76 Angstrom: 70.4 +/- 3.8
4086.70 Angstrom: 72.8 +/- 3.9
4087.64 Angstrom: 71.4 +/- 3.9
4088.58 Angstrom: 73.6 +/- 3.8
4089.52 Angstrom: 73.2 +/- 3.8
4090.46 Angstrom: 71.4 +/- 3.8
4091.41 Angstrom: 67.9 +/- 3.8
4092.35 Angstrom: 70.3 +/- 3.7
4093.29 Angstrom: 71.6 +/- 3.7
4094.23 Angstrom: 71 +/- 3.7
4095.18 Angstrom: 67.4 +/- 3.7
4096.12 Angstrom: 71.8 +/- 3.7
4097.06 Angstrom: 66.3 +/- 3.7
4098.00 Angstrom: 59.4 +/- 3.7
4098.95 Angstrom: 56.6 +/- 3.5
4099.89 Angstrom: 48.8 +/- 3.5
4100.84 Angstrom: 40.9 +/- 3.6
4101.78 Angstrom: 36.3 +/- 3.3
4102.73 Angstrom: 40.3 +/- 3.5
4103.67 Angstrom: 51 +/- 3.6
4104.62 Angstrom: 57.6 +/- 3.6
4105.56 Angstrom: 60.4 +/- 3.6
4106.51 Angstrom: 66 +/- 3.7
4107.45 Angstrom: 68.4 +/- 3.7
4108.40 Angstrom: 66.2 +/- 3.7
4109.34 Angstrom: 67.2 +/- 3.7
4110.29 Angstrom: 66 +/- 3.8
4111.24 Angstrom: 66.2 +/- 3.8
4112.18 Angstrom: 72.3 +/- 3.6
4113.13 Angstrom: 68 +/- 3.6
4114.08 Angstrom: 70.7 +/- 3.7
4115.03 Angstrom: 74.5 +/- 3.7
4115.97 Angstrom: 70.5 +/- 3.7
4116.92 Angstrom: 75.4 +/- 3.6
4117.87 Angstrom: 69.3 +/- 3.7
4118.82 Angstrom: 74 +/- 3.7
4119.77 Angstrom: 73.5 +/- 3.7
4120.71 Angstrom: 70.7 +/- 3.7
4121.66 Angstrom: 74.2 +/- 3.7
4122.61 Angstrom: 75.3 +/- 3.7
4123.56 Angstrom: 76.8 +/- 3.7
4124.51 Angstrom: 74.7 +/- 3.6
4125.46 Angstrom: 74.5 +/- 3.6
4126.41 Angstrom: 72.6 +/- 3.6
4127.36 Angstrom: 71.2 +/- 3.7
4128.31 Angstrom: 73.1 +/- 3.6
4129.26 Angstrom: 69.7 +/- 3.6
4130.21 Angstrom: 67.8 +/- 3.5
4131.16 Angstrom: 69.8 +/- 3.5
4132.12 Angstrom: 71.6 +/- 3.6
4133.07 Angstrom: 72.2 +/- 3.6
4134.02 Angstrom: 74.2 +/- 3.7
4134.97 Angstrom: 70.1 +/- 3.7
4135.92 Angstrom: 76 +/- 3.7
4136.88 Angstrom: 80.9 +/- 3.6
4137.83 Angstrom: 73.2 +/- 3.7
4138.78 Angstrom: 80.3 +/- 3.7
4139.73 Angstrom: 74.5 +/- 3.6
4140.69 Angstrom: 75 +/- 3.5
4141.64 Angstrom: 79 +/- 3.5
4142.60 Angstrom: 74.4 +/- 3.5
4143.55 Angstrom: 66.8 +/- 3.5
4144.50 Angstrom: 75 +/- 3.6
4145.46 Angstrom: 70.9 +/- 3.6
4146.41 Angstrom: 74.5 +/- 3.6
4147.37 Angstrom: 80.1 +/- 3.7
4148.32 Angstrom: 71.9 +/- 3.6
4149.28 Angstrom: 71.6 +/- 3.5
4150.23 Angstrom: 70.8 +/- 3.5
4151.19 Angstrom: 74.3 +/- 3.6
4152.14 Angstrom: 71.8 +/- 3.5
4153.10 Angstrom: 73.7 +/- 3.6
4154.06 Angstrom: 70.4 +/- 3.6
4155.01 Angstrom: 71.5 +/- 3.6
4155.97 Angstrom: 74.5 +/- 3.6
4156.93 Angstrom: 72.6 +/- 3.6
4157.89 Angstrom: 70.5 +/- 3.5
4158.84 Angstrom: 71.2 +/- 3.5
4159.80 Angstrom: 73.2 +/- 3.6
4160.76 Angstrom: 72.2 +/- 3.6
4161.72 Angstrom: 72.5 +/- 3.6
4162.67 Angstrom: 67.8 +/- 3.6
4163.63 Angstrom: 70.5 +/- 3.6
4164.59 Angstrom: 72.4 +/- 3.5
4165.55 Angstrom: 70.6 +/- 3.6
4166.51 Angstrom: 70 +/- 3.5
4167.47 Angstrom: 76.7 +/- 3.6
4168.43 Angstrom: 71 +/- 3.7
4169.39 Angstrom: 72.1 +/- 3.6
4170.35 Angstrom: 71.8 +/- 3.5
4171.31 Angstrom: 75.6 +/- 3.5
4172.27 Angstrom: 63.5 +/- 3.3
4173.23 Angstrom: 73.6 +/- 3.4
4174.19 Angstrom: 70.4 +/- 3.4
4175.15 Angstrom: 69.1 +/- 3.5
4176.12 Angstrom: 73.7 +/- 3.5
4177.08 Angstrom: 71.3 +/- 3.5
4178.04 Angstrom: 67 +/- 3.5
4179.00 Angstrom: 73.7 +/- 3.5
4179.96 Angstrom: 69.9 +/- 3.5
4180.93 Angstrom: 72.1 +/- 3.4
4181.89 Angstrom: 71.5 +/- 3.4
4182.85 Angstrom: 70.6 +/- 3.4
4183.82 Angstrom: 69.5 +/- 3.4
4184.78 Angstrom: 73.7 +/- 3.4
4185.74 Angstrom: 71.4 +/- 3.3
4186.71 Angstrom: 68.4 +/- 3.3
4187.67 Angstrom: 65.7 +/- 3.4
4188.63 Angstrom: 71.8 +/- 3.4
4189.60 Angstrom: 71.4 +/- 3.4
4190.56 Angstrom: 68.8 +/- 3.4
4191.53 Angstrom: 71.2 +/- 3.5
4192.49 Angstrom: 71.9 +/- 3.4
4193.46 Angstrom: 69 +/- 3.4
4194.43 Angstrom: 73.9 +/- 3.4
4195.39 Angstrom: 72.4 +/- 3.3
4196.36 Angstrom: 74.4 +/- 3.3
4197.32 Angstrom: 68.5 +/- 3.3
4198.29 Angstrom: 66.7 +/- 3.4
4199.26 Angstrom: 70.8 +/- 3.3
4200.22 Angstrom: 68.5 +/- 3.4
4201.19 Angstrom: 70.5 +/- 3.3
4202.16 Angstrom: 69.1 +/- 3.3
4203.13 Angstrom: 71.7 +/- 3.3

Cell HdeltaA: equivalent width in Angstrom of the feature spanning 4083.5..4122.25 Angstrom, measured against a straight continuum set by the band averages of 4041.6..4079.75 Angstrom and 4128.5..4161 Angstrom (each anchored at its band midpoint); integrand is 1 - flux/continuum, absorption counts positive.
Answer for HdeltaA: 3.7 Angstrom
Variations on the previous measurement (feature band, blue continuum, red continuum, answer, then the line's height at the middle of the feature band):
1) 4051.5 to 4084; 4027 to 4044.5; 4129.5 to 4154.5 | 0.6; 73.4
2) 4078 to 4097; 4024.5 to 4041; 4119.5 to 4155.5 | 0.6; 73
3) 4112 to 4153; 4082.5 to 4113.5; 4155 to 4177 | -3.2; 68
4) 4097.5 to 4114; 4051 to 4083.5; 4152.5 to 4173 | 3.1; 72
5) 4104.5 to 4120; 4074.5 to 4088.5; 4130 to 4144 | 0.8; 72.5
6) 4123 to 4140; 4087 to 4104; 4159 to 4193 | -1.9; 65.9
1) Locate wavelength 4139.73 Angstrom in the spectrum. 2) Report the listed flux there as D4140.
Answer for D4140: 74.5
